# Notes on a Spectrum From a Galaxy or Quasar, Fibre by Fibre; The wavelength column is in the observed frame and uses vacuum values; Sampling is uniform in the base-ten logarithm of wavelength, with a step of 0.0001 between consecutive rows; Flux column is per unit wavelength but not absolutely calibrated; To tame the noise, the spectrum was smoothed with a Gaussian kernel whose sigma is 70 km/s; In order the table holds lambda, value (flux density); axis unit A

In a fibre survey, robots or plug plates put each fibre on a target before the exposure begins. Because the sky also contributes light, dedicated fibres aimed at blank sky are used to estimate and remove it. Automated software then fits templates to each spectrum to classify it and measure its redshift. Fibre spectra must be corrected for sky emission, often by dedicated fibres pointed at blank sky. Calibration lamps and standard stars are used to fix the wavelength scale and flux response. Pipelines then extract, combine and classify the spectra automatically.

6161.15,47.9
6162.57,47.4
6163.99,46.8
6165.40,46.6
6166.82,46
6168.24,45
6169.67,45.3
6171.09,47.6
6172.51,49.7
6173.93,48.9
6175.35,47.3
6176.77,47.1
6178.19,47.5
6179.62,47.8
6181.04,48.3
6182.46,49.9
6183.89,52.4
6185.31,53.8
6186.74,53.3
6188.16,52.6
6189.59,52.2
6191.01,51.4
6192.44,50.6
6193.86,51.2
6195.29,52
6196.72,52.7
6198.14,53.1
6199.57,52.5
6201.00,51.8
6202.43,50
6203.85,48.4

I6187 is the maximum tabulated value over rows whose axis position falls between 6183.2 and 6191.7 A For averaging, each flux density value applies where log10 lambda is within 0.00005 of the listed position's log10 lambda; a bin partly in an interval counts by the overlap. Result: 53.8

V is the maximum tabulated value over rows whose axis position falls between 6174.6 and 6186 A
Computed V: 53.8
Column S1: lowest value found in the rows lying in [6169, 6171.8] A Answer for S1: 45.3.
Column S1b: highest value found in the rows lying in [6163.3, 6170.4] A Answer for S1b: 46.8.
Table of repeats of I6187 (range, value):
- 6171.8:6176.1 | 49.7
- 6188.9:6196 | 52.2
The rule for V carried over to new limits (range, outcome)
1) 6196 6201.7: 53.1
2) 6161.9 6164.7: 47.4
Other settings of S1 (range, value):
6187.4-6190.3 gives 52.2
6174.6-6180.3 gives 47.1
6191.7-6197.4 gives 50.6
